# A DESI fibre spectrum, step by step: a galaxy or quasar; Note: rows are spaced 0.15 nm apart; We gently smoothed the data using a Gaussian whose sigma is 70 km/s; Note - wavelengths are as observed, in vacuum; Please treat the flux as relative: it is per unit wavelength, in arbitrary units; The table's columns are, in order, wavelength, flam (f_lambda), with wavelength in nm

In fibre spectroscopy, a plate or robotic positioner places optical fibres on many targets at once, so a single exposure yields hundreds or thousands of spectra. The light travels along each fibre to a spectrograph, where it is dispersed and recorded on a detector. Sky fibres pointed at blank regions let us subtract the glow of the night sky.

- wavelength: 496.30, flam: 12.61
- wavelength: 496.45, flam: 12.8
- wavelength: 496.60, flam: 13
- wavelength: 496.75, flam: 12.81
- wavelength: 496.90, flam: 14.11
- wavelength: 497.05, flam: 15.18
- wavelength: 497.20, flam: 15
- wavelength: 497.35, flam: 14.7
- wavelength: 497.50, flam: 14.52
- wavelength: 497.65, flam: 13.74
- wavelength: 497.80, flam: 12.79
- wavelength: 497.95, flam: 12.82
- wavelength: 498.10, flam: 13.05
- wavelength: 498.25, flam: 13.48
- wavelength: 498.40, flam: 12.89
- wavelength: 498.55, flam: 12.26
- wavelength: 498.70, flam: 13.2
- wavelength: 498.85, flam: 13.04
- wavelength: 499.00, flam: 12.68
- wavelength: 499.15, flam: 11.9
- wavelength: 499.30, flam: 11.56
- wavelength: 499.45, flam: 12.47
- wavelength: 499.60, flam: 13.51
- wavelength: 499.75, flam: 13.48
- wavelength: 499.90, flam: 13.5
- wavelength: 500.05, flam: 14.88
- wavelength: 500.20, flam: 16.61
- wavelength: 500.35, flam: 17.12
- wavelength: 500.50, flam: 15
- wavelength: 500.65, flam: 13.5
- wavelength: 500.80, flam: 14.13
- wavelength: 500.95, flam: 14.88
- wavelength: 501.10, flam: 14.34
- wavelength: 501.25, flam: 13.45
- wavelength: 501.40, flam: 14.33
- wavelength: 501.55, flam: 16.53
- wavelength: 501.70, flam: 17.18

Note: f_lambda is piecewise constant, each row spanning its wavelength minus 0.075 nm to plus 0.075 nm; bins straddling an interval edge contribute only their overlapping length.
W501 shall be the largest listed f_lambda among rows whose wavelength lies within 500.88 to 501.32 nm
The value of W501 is 14.88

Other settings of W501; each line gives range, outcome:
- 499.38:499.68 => 13.51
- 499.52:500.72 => 17.12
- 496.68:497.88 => 15.18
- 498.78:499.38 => 13.04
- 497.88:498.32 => 13.48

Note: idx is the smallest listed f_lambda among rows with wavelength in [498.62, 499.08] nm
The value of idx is 12.68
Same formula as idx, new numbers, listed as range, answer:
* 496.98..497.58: 14.52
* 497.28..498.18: 12.79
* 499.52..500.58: 13.48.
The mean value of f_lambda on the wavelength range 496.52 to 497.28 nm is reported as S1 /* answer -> 14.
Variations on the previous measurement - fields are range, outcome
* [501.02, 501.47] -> 14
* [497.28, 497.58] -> 14.6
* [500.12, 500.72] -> 15.6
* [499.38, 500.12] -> 13.6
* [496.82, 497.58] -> 14.7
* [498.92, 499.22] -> 12.3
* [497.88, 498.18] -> 12.9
